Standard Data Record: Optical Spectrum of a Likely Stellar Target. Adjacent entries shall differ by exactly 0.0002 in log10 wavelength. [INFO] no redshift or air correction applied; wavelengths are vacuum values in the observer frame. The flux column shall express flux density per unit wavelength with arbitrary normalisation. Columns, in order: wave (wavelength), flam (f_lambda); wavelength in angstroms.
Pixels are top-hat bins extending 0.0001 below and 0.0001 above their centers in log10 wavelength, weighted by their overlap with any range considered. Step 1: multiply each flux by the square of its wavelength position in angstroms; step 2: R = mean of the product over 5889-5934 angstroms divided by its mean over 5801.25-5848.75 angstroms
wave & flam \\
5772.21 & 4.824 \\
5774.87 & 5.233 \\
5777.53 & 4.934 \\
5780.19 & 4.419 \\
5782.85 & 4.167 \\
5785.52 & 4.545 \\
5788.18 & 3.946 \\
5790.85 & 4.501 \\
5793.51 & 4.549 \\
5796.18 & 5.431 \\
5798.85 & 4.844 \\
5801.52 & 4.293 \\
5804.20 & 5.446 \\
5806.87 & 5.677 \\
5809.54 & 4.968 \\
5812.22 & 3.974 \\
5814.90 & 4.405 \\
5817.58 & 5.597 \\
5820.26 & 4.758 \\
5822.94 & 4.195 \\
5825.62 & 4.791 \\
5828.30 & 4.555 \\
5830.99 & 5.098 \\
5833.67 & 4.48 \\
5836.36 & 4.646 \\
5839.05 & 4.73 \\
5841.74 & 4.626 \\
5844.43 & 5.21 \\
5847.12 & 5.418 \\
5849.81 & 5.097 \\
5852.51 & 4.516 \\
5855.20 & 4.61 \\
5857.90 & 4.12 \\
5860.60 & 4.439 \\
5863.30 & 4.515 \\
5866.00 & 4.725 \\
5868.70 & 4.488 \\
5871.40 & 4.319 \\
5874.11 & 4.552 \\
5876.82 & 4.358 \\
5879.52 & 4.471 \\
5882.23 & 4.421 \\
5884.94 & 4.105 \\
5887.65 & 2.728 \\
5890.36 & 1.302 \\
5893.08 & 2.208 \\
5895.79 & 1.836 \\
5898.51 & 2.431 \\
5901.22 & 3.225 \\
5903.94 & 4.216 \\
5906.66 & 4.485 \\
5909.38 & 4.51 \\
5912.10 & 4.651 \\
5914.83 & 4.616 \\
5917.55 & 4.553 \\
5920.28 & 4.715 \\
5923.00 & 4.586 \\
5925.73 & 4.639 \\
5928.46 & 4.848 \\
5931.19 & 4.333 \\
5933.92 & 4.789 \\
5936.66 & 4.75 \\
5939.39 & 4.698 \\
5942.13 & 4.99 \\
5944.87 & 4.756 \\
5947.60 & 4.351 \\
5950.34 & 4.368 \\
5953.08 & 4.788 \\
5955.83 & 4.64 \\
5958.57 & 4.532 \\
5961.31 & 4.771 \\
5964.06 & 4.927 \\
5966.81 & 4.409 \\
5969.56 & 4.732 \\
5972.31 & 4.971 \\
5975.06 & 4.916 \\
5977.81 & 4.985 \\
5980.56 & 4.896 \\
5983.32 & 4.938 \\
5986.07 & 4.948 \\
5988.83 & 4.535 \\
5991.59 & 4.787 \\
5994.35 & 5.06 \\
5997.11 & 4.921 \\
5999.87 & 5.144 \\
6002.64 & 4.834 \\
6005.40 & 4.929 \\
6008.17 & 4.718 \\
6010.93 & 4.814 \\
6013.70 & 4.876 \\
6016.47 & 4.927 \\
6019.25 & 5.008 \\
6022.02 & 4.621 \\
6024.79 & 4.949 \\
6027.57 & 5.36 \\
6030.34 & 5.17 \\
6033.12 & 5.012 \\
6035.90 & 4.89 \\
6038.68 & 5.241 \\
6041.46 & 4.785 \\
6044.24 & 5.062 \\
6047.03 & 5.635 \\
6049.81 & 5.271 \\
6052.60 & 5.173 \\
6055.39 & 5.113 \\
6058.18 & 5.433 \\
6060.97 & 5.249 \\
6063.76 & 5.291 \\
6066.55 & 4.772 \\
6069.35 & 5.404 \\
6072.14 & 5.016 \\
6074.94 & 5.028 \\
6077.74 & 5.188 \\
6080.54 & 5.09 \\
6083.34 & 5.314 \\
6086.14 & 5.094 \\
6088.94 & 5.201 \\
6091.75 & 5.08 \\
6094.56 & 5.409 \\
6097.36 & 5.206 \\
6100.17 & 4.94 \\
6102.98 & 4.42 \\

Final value 0.82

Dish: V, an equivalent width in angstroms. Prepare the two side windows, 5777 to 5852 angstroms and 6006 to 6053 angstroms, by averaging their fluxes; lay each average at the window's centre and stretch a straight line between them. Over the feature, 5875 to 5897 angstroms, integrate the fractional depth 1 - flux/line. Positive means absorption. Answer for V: 7.40 angstroms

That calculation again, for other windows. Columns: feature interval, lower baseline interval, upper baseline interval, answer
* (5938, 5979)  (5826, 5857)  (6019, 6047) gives 1.9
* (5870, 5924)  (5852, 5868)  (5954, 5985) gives 9.2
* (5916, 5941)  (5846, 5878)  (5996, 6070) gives 0.6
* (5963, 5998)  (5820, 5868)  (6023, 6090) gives 1.0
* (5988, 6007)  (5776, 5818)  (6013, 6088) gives 0.5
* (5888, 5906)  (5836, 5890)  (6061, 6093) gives 7.6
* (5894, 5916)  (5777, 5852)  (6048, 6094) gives 5.4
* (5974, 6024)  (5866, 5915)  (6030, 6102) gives -3.0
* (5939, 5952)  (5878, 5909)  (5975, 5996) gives -1.4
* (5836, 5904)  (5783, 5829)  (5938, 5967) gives 9.6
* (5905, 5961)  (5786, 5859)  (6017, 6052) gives 3.4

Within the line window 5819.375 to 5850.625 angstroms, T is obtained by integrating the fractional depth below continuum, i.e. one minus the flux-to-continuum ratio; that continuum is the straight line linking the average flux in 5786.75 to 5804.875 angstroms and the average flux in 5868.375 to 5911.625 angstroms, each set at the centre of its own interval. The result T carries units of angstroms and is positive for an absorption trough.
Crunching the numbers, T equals -4.2 angstroms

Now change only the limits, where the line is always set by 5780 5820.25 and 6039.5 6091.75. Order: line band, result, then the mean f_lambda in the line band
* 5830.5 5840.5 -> 0.17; 4.71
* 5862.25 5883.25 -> 1.59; 4.48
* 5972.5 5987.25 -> 0.26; 4.94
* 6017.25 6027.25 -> 0.36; 4.91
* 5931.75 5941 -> 0.45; 4.71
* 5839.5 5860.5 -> 0.15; 4.78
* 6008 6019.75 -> 0.49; 4.87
